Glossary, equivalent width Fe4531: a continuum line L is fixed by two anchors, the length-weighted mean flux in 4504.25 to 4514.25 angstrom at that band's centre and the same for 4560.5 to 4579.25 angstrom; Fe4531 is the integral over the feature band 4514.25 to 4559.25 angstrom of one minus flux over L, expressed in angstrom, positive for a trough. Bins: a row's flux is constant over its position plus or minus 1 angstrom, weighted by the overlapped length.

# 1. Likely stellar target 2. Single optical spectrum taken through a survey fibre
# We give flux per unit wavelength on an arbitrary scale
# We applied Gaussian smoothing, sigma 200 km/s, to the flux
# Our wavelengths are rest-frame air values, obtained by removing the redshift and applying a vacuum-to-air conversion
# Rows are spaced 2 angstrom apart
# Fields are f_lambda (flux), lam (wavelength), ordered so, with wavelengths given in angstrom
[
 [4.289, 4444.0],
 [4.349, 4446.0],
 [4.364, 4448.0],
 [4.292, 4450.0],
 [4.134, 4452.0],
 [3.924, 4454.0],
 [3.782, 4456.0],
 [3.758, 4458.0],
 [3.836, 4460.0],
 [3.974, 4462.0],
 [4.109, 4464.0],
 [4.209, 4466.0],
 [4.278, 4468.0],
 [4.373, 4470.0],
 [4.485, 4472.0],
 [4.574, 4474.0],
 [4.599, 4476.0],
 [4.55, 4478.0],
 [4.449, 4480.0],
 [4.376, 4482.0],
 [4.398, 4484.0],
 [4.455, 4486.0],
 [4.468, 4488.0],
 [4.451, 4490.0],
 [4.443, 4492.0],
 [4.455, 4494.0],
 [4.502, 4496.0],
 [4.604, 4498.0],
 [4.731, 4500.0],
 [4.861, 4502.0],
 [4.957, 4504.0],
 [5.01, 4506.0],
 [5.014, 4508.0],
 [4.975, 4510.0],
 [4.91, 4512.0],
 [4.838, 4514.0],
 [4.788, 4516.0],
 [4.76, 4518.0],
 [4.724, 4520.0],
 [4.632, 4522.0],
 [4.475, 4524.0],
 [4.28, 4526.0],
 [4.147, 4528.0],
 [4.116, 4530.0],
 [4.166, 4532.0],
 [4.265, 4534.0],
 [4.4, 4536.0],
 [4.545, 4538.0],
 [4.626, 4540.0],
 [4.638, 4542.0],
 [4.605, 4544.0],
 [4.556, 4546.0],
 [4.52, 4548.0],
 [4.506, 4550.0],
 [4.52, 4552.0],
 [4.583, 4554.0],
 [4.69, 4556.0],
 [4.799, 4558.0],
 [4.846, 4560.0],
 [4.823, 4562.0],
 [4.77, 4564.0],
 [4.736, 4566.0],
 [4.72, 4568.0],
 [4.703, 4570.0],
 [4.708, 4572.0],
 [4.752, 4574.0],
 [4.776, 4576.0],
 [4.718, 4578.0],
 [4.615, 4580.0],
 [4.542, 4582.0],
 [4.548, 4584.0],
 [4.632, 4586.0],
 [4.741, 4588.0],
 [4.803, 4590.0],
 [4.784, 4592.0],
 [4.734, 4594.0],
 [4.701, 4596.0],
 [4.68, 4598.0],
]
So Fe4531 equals 3.1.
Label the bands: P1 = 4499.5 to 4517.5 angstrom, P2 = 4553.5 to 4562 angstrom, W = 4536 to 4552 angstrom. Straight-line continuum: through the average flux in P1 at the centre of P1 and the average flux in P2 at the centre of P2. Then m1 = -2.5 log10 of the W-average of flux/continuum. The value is 0.05 mag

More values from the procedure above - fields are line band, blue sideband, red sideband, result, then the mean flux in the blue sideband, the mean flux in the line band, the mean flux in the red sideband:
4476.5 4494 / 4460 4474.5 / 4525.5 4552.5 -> -0.04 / 4.25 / 4.45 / 4.42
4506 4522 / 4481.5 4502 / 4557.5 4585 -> -0.07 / 4.51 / 4.85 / 4.72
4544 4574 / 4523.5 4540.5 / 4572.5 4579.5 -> -0.02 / 4.32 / 4.68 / 4.74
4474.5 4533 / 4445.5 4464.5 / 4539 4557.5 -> -0.06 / 4.04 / 4.59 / 4.59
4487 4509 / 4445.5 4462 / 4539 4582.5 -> -0.09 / 4.04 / 4.68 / 4.67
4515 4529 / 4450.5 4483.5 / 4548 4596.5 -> -0.02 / 4.22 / 4.54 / 4.69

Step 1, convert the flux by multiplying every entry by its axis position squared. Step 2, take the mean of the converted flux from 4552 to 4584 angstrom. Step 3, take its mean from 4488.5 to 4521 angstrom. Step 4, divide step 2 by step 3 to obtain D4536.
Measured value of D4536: 1.02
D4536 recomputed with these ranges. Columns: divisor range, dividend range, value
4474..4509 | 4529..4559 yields 1.00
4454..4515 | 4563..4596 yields 1.10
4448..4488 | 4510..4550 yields 1.10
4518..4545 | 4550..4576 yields 1.08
